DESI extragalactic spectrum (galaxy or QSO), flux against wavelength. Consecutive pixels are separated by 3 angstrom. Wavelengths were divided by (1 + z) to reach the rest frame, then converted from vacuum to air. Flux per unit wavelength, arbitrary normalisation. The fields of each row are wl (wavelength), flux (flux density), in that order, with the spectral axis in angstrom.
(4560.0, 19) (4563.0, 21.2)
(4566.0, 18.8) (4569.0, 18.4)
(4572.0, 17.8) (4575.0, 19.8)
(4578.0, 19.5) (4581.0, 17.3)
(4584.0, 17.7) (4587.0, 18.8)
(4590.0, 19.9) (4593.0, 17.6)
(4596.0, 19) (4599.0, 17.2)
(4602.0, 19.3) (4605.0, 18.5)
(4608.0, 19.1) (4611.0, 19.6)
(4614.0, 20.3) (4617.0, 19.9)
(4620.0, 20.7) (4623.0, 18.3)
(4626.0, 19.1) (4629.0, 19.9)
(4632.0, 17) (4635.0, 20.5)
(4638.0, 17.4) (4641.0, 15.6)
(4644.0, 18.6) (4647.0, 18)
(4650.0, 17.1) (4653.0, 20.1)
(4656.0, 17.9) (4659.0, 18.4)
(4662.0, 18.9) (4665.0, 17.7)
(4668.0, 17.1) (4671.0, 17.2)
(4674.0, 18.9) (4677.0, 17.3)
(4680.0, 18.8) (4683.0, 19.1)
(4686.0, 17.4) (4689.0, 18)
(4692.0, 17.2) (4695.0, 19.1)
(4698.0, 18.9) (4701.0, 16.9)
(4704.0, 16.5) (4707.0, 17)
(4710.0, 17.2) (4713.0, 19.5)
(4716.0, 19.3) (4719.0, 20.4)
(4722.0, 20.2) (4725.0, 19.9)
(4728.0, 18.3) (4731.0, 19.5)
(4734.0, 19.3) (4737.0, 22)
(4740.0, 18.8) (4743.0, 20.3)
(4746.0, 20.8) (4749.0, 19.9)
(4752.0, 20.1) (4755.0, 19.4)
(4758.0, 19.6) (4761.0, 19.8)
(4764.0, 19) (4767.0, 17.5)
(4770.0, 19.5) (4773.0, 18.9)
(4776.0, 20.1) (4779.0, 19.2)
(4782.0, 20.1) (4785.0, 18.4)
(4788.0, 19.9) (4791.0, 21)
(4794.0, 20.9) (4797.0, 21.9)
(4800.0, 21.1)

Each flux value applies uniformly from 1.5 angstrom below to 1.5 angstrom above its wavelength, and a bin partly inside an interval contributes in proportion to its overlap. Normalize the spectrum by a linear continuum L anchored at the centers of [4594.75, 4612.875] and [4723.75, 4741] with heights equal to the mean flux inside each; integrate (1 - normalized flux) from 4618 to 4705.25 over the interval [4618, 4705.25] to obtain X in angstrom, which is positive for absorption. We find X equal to 4.4 angstrom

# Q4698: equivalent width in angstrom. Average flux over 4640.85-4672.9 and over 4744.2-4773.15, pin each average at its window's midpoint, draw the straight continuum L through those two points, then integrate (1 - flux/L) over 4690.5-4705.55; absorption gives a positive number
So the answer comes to 0.70 angstrom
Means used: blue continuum 18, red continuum 19.5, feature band 17.7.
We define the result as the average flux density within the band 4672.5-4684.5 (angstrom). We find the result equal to 18.5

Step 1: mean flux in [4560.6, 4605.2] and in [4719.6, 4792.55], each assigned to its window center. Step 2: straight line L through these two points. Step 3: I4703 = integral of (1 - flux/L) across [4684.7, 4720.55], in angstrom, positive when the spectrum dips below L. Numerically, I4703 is 2.3 angstrom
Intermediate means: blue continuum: 18.7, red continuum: 19.7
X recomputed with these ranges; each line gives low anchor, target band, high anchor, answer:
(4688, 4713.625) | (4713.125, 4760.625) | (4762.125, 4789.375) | -3.6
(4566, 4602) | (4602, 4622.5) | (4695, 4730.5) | -1.2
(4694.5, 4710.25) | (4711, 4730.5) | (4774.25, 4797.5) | -1.5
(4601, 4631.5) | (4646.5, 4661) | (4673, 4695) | 0.3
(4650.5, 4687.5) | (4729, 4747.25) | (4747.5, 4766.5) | -0.8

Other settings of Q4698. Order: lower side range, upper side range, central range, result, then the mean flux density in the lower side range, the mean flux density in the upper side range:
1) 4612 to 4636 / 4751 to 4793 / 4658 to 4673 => 1.2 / 19.4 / 19.5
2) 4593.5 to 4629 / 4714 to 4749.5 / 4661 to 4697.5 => 2.8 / 19.2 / 19.9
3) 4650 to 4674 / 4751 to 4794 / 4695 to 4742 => -0.2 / 18.2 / 19.5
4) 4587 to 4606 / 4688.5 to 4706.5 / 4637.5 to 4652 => 0.6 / 18.6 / 17.7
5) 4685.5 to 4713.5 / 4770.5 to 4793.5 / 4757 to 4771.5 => 0.2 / 17.7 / 19.7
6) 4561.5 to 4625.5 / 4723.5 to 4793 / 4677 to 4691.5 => 0.9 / 19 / 19.6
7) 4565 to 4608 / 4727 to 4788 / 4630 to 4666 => 1.5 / 18.6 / 19.5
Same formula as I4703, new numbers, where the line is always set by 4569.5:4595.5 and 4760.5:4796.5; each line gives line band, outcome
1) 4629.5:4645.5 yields 0.8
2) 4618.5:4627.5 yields -0.3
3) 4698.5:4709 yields 1.2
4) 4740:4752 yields -0.4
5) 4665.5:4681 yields 1.0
